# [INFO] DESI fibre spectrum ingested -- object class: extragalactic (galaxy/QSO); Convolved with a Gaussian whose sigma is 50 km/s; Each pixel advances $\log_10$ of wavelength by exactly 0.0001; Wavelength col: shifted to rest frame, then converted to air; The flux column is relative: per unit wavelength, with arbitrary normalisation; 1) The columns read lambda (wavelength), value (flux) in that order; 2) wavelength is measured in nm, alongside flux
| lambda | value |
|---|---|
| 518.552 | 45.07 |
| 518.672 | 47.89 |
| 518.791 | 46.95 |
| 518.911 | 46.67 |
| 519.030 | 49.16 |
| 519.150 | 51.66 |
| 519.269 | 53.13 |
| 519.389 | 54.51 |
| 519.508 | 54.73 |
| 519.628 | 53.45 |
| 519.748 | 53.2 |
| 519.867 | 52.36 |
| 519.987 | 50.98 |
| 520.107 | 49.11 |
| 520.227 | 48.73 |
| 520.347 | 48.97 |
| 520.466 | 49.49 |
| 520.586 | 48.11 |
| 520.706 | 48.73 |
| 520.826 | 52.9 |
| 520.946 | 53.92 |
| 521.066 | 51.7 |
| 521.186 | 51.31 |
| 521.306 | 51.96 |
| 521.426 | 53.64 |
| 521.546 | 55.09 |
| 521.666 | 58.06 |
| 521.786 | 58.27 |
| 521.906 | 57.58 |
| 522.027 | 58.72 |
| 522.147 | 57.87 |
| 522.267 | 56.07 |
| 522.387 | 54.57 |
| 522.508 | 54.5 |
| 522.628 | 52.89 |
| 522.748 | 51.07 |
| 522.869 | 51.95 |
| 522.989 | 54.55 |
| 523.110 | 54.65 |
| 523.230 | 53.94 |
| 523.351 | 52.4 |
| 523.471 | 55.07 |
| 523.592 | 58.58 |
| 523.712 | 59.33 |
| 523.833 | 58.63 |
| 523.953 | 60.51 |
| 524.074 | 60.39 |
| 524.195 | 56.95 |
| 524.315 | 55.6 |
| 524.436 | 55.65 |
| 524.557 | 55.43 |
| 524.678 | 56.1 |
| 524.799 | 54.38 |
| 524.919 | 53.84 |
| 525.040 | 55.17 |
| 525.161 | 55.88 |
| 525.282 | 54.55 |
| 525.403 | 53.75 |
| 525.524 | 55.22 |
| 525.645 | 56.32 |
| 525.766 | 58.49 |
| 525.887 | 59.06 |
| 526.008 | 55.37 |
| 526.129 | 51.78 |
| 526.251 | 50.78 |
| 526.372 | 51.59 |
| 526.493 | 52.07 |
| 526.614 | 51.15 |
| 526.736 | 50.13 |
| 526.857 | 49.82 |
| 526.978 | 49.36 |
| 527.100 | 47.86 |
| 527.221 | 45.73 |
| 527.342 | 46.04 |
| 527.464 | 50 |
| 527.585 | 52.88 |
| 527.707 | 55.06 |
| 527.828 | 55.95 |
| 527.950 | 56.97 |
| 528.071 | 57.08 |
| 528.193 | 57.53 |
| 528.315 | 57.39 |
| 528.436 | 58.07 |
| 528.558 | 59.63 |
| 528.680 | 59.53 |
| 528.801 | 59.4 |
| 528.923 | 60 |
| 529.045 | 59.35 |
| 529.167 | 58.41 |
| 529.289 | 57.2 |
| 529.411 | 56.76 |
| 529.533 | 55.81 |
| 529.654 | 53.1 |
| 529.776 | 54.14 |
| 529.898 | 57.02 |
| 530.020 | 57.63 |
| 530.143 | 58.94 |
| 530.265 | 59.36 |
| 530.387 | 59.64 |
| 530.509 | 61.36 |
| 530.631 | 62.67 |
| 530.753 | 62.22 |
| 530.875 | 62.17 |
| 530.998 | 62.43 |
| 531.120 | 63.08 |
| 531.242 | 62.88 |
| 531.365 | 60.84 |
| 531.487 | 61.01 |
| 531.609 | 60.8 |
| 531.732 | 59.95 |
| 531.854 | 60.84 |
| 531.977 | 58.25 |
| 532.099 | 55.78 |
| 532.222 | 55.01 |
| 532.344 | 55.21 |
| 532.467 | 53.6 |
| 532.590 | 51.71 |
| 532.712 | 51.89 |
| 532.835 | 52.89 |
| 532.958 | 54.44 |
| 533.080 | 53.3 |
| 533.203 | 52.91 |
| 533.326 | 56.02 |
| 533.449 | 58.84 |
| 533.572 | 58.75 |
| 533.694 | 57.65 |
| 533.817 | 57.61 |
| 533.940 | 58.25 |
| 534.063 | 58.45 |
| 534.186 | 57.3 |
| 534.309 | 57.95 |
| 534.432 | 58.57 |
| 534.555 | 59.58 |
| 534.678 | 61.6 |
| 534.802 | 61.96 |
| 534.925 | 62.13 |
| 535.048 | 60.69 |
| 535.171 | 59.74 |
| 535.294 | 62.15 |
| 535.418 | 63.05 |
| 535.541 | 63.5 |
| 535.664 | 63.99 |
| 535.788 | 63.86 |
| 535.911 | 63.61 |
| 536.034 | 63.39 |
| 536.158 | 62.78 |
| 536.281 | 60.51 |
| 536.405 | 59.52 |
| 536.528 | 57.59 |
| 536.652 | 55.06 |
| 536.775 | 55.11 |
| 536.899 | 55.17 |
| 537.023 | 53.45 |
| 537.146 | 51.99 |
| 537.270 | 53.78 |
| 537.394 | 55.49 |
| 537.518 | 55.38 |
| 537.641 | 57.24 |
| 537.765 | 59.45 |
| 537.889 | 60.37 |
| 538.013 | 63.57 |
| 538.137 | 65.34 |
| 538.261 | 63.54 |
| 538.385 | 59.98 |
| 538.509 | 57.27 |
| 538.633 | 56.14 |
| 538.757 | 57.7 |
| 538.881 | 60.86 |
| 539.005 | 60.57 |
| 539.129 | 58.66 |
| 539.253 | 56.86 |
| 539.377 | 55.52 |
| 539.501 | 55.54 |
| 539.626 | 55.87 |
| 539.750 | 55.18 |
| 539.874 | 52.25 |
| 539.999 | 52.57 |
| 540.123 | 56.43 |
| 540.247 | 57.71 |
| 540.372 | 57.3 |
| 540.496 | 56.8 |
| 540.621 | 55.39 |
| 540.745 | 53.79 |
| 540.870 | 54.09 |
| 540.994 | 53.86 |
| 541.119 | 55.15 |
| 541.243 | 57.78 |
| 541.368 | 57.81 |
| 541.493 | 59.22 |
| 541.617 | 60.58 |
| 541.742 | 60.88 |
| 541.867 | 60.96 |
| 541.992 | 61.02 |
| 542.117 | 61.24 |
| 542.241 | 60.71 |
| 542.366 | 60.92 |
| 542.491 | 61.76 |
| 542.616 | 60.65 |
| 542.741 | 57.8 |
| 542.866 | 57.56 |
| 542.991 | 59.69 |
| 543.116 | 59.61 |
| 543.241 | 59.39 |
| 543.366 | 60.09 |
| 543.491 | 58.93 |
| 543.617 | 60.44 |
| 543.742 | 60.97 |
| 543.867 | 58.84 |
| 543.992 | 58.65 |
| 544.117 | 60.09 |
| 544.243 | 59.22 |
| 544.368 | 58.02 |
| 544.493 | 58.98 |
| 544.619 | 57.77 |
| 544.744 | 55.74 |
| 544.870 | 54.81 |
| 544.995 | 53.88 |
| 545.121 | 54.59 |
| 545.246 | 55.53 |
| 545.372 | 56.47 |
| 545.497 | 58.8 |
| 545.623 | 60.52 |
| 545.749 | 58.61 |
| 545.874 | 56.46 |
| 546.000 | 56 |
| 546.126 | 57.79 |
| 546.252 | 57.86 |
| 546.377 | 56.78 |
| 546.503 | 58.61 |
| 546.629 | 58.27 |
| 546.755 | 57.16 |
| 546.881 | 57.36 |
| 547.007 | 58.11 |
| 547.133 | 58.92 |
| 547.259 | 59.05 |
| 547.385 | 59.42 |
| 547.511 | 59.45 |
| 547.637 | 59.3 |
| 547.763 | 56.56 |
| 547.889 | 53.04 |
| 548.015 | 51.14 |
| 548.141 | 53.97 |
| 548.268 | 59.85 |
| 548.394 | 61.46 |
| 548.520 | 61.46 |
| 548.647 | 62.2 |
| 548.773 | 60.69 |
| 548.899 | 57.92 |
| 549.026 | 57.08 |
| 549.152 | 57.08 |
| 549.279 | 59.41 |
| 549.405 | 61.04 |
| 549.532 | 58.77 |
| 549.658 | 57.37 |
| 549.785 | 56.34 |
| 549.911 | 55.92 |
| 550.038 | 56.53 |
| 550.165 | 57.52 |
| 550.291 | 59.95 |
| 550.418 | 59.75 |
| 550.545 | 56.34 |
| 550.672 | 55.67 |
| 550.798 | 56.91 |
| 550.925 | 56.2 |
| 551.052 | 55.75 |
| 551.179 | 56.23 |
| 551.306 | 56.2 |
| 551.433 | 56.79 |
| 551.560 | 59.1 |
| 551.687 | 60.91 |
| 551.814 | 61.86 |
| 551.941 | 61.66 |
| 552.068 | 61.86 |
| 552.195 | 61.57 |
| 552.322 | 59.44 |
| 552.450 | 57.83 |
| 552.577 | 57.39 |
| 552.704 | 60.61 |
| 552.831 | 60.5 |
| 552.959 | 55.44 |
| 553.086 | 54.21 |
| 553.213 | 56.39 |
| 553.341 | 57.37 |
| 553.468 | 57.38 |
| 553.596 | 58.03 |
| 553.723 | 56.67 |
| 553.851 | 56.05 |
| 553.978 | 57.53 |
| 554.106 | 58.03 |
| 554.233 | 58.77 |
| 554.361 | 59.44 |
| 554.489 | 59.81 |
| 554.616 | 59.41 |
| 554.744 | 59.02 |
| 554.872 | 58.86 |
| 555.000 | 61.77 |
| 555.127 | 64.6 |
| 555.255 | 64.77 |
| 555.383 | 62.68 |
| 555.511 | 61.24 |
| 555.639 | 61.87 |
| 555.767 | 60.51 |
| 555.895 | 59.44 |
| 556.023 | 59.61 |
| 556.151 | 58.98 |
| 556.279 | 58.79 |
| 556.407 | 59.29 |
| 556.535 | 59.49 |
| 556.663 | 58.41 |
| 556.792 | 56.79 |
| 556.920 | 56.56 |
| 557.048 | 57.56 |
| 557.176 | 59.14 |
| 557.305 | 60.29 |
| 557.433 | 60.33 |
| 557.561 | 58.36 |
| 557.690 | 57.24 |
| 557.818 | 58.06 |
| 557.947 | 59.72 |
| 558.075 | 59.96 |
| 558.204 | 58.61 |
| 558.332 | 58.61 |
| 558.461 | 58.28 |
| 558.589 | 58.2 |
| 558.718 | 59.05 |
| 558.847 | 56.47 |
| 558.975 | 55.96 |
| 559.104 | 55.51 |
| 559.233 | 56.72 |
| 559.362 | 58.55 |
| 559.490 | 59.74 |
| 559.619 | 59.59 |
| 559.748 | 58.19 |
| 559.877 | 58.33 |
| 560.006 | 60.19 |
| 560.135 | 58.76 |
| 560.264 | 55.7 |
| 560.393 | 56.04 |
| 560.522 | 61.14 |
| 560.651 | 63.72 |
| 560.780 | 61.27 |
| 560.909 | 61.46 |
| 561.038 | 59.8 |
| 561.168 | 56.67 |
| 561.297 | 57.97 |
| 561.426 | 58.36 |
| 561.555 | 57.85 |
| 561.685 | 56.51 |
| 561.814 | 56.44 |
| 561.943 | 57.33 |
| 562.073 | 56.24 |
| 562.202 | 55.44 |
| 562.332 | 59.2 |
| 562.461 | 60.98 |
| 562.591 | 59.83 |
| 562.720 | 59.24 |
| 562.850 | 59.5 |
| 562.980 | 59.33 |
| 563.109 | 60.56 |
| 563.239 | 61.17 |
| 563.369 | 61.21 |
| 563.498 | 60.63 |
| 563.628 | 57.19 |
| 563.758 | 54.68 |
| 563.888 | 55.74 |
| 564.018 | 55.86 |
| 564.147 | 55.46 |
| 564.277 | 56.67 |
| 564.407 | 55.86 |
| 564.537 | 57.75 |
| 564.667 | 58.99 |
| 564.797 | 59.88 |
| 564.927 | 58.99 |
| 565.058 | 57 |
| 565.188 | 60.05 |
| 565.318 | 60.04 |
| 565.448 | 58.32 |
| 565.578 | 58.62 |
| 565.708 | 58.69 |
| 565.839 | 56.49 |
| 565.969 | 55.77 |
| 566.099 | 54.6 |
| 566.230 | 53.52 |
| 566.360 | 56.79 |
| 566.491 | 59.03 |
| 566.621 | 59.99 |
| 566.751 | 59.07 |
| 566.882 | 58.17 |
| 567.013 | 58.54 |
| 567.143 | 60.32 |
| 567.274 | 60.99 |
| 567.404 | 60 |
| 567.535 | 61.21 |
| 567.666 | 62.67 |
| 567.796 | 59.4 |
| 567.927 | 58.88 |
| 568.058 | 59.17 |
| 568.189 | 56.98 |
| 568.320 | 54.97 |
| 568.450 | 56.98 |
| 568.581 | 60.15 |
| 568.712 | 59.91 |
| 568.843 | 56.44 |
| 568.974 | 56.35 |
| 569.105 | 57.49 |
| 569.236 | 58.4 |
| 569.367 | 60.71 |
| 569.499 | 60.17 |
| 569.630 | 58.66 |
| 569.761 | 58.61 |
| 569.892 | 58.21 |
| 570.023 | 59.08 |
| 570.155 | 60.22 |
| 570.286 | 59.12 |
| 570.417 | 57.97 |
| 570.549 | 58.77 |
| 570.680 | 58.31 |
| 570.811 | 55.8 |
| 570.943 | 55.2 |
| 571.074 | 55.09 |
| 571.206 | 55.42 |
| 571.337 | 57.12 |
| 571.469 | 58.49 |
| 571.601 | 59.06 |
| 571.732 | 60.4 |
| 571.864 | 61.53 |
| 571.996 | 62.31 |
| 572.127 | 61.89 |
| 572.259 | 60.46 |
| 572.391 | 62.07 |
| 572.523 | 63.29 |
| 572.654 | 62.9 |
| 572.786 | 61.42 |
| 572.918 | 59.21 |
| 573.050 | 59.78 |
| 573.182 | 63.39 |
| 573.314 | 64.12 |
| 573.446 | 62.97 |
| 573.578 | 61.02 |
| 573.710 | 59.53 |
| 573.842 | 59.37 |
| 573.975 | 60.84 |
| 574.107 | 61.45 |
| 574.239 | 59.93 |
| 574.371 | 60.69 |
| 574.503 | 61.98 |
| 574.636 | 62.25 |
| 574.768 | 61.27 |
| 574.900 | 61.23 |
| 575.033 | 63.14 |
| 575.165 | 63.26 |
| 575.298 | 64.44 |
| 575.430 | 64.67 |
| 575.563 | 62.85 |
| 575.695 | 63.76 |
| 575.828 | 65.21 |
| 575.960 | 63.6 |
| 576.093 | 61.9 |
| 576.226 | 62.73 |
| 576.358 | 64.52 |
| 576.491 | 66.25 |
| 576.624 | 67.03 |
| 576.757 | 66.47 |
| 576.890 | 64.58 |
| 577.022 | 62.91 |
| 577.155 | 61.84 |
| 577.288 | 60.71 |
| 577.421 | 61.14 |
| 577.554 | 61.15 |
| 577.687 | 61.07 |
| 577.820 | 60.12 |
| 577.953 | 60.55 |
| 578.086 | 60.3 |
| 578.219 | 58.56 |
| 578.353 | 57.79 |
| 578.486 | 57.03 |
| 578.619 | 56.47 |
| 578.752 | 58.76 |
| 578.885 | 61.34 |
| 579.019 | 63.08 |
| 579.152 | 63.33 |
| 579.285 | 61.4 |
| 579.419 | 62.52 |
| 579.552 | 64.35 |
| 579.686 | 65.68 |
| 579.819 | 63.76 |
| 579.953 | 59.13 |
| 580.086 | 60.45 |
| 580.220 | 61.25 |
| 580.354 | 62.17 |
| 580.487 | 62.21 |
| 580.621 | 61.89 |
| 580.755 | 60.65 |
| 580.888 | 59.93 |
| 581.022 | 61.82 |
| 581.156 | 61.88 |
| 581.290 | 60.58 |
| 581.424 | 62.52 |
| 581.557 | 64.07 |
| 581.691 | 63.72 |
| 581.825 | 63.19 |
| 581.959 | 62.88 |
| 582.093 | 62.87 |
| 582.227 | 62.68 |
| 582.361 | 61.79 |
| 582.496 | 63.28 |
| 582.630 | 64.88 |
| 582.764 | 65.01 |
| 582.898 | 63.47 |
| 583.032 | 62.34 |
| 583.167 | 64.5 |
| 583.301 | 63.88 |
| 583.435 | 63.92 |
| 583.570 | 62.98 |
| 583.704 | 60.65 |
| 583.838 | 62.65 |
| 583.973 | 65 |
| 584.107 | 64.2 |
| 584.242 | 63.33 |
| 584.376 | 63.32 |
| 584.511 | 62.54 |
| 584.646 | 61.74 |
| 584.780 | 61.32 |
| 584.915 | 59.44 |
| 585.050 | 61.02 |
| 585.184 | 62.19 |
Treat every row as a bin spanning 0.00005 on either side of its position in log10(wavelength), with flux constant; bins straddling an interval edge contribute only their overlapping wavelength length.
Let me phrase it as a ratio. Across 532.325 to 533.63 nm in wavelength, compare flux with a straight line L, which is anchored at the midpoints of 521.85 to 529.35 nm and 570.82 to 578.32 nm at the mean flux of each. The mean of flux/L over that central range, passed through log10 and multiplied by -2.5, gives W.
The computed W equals 0.03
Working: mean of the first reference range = 55.1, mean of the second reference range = 61.5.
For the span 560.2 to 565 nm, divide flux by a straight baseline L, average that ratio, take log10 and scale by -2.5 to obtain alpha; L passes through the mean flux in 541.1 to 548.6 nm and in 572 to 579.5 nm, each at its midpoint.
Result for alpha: 0.037 mag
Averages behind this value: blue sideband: 58.4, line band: 58.4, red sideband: 61.9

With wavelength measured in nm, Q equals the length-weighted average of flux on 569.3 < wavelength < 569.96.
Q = 59.3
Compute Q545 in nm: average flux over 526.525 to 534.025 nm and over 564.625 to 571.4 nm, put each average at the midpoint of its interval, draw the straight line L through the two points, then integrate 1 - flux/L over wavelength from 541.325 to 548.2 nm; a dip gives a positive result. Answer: -0.130 nm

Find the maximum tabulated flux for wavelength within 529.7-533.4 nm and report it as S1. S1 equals 63.08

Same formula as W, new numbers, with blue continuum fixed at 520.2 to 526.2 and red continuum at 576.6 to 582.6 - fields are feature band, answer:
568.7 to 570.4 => 0.03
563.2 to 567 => 0.04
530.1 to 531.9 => -0.10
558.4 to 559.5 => 0.03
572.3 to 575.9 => -0.02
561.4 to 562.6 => 0.04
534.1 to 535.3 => -0.07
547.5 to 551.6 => 0.01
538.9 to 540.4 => 0.01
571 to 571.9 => 0.05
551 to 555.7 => -0.01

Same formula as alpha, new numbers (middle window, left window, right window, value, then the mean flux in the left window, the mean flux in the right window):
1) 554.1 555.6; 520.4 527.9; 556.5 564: -0.055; 54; 58.5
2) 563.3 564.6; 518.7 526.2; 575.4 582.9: 0.054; 54.1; 62.3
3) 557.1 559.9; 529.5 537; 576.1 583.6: 0.041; 58.8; 62.2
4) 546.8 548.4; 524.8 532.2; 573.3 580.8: 0.023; 56.4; 62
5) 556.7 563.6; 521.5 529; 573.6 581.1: 0.018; 55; 61.9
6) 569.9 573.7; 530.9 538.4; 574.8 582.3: 0.032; 58.7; 62.2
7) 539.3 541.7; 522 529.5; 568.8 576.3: 0.015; 55.1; 60.5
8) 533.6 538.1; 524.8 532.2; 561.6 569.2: -0.046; 56.4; 58.2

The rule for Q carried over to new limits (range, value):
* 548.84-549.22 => 57.3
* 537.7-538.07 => 61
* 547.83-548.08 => 52.2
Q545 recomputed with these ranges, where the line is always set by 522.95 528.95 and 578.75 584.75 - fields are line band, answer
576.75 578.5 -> 0.032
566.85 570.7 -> 0.122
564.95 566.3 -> 0.068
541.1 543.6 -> -0.110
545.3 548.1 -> 0.013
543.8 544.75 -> -0.019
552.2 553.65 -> 0.020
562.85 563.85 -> 0.015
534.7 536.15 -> -0.163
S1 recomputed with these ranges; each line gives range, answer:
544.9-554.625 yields 62.2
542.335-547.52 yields 61.76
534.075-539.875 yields 65.34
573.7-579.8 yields 67.03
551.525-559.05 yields 64.77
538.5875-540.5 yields 60.86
